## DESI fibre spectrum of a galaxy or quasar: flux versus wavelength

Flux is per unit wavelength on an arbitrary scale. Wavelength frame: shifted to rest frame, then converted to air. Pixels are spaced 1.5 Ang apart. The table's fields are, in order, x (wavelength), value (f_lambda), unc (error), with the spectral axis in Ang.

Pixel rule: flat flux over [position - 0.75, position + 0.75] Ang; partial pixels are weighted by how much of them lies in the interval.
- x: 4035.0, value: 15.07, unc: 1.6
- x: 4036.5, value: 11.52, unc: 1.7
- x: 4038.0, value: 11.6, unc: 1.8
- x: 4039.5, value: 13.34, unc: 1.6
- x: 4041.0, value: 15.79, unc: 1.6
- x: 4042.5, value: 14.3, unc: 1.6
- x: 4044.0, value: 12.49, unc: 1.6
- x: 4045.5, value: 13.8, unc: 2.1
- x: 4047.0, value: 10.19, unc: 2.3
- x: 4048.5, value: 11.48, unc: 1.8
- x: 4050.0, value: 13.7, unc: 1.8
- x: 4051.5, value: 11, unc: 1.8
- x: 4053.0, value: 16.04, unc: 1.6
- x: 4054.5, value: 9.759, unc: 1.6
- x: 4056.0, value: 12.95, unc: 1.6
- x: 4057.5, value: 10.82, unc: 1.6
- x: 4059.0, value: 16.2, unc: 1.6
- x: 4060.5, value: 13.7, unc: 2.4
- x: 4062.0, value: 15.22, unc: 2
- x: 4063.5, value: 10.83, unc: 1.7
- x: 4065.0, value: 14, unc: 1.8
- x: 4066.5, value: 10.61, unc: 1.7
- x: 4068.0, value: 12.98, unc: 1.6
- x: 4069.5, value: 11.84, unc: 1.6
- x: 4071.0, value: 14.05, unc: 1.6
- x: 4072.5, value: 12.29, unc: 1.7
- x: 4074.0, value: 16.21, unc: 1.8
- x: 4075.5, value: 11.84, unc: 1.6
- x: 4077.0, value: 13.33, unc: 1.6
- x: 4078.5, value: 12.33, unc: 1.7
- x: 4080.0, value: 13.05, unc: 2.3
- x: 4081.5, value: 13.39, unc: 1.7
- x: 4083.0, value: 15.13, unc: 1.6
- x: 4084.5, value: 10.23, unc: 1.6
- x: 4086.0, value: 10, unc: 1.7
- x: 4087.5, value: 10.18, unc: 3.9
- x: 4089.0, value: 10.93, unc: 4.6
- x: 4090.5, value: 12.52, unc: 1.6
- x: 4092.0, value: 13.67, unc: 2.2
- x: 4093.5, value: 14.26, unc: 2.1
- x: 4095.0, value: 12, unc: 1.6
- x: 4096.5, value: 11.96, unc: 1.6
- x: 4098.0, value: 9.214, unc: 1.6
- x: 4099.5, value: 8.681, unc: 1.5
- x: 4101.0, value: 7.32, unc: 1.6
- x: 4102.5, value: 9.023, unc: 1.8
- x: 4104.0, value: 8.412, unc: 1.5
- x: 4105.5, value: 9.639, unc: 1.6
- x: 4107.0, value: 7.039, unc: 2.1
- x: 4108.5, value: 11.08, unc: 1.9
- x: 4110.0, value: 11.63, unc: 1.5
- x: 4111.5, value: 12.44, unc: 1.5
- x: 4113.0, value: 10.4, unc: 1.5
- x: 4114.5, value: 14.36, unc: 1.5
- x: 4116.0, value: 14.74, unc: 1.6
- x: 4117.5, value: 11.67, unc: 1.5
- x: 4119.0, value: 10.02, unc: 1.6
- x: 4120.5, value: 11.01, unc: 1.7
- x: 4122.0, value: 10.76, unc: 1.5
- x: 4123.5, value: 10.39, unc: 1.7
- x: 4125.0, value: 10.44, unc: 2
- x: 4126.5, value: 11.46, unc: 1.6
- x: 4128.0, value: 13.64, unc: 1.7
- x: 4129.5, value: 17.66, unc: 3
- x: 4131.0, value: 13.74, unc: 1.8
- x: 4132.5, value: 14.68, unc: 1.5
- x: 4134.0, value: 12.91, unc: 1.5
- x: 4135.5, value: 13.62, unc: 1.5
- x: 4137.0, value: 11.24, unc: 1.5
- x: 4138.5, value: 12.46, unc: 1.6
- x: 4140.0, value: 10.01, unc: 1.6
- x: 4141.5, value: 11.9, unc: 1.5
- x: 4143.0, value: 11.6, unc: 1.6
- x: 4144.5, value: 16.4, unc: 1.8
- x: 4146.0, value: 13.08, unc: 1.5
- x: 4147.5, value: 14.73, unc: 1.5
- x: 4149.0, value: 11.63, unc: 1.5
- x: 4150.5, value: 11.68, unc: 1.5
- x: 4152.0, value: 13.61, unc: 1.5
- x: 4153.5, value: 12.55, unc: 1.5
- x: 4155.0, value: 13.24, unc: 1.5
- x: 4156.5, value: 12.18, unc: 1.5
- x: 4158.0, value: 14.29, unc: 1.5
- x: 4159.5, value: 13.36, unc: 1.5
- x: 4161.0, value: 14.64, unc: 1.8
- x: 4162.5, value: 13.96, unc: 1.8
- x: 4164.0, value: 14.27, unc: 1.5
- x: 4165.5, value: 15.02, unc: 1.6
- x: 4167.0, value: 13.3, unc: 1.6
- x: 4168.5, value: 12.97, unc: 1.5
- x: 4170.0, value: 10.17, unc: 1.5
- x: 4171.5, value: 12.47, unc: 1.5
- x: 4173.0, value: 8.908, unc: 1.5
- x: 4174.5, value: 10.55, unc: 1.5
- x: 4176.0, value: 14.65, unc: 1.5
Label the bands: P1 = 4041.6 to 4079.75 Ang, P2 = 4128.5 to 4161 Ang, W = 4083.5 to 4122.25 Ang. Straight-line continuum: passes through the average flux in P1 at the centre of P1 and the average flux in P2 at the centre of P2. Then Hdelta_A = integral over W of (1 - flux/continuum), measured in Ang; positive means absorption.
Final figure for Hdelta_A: 6.3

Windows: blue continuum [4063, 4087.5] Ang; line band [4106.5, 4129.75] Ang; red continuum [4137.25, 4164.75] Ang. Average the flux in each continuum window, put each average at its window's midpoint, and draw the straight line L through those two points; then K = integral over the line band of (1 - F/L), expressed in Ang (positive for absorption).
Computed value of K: 2.0 Ang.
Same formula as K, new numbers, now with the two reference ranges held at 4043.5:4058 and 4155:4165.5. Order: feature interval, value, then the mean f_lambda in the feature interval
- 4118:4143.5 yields 2.3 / 12.2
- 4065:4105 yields 3.0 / 11.8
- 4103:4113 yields 2.3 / 10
